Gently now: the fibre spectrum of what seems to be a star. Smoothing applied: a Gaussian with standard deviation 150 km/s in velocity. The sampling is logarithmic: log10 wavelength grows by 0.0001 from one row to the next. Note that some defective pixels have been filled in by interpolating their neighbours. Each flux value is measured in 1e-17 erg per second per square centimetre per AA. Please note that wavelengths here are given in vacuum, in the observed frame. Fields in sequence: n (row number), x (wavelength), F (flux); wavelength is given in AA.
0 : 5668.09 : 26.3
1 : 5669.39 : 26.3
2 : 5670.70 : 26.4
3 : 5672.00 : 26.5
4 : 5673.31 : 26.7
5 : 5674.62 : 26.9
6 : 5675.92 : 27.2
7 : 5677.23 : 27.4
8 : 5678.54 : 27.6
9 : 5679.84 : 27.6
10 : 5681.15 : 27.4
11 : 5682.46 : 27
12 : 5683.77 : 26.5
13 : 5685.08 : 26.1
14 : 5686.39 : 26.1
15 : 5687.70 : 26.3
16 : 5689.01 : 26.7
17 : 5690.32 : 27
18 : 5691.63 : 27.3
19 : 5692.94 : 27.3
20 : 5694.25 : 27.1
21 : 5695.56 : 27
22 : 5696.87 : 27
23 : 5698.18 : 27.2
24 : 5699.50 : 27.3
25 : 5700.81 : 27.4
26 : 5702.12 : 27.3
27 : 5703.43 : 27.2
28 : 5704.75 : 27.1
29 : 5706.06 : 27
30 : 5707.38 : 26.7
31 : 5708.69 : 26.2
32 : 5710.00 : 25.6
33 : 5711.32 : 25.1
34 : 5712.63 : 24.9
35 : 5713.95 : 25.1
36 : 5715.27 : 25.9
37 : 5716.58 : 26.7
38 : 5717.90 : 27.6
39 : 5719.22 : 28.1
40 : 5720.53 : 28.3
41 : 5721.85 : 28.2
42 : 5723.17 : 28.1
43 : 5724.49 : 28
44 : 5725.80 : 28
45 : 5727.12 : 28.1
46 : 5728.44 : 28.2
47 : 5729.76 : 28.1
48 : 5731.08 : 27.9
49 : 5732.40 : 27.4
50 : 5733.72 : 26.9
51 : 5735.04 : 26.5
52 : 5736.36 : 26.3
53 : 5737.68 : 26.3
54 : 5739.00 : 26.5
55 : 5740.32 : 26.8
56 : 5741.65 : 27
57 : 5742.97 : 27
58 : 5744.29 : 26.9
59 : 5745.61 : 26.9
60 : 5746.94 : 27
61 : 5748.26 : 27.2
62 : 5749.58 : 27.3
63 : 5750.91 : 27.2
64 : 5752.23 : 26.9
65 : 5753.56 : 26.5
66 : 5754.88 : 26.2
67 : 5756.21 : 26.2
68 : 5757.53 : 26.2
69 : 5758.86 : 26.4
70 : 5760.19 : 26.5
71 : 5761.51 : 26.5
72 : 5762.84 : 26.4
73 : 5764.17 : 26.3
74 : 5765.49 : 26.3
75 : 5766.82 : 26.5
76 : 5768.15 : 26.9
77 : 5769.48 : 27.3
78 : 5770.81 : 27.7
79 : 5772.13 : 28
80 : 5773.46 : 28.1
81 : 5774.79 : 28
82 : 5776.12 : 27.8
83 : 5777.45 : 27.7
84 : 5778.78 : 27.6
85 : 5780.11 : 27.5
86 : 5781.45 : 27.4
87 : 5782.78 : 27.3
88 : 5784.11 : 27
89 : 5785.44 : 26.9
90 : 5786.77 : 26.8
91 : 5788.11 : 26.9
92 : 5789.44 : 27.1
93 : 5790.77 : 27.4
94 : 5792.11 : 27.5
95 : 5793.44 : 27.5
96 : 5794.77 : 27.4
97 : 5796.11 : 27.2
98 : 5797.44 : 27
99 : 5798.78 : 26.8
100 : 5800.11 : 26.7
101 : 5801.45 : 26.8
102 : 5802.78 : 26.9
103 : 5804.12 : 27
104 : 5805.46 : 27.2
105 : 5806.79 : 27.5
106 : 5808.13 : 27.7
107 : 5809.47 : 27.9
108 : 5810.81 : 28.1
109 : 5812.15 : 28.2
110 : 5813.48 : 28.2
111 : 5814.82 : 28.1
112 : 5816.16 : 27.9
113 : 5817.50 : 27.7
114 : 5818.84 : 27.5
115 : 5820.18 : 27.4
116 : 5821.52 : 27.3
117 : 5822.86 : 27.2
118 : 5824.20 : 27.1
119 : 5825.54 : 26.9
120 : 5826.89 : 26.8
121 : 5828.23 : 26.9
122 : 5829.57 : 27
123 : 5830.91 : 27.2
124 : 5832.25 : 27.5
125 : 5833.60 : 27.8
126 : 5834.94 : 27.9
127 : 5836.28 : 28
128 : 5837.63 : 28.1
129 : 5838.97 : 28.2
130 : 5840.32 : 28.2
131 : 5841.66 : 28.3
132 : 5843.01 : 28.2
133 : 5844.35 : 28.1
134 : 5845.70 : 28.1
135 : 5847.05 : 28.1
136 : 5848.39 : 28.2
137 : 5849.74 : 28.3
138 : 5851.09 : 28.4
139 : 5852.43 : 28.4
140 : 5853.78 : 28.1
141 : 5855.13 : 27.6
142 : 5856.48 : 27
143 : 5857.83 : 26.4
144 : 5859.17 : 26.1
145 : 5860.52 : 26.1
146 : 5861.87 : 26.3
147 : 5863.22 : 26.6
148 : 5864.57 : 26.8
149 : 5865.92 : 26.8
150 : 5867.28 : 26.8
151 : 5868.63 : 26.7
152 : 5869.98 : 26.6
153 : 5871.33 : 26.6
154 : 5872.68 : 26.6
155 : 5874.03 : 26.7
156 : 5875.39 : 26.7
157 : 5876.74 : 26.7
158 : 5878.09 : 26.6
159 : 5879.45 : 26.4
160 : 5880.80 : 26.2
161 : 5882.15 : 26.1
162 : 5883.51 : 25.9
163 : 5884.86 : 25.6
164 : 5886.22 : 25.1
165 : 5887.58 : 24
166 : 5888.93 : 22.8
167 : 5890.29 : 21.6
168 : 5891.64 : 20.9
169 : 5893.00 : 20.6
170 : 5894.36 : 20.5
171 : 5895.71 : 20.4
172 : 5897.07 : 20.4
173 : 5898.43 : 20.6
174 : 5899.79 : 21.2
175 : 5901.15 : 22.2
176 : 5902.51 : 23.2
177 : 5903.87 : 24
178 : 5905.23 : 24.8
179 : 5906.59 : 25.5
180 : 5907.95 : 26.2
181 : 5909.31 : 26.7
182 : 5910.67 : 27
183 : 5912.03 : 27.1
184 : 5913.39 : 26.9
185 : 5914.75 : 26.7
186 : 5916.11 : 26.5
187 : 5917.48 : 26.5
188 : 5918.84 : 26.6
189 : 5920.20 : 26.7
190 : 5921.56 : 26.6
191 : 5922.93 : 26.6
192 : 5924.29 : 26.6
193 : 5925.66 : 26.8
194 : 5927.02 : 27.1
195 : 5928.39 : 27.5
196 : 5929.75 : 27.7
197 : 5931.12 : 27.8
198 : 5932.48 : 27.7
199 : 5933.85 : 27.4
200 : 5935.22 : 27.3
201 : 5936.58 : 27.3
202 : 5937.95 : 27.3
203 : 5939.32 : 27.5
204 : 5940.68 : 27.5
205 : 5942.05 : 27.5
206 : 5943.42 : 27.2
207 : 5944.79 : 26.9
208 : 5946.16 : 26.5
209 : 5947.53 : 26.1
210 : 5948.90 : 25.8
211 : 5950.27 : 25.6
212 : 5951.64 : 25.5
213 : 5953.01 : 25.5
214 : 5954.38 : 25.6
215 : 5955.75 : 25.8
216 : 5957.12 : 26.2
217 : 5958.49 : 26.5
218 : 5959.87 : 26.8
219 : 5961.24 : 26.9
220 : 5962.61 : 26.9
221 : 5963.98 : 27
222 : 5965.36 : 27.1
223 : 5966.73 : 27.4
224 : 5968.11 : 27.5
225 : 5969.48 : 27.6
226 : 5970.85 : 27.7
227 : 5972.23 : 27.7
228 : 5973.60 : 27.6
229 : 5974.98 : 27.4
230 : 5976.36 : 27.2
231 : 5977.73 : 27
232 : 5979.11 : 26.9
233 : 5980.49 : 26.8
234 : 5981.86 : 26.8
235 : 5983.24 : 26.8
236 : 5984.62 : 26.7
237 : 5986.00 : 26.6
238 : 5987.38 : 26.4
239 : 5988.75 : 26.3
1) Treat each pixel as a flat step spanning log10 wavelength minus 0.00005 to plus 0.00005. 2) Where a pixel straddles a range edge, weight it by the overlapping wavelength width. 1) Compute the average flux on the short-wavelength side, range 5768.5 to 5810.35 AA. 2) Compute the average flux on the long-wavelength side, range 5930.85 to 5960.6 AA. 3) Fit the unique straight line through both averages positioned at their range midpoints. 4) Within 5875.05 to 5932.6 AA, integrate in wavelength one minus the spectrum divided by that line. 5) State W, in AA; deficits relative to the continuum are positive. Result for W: 3.8 AA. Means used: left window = 27.3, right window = 26.7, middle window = 25.1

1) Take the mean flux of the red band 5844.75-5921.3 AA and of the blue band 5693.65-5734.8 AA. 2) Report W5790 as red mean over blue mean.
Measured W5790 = 0.94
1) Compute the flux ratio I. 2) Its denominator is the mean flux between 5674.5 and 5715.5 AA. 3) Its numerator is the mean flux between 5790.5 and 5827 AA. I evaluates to 1.02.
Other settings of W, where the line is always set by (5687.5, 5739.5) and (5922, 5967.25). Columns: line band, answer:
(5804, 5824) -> -0.54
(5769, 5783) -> -0.37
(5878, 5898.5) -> 2.69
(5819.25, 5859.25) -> -1.10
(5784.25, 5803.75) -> -0.08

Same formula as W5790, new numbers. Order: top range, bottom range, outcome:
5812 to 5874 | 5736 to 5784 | 1.02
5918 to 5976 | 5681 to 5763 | 1.00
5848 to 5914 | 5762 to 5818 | 0.93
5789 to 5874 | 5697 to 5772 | 1.02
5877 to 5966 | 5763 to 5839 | 0.94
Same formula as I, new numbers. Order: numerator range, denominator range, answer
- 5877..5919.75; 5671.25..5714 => 0.91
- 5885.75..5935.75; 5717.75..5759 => 0.92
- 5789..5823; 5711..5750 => 1.01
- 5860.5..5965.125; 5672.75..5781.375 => 0.95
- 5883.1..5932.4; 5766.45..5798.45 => 0.91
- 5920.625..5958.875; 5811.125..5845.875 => 0.97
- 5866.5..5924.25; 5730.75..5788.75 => 0.93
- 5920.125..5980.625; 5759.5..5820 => 0.99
